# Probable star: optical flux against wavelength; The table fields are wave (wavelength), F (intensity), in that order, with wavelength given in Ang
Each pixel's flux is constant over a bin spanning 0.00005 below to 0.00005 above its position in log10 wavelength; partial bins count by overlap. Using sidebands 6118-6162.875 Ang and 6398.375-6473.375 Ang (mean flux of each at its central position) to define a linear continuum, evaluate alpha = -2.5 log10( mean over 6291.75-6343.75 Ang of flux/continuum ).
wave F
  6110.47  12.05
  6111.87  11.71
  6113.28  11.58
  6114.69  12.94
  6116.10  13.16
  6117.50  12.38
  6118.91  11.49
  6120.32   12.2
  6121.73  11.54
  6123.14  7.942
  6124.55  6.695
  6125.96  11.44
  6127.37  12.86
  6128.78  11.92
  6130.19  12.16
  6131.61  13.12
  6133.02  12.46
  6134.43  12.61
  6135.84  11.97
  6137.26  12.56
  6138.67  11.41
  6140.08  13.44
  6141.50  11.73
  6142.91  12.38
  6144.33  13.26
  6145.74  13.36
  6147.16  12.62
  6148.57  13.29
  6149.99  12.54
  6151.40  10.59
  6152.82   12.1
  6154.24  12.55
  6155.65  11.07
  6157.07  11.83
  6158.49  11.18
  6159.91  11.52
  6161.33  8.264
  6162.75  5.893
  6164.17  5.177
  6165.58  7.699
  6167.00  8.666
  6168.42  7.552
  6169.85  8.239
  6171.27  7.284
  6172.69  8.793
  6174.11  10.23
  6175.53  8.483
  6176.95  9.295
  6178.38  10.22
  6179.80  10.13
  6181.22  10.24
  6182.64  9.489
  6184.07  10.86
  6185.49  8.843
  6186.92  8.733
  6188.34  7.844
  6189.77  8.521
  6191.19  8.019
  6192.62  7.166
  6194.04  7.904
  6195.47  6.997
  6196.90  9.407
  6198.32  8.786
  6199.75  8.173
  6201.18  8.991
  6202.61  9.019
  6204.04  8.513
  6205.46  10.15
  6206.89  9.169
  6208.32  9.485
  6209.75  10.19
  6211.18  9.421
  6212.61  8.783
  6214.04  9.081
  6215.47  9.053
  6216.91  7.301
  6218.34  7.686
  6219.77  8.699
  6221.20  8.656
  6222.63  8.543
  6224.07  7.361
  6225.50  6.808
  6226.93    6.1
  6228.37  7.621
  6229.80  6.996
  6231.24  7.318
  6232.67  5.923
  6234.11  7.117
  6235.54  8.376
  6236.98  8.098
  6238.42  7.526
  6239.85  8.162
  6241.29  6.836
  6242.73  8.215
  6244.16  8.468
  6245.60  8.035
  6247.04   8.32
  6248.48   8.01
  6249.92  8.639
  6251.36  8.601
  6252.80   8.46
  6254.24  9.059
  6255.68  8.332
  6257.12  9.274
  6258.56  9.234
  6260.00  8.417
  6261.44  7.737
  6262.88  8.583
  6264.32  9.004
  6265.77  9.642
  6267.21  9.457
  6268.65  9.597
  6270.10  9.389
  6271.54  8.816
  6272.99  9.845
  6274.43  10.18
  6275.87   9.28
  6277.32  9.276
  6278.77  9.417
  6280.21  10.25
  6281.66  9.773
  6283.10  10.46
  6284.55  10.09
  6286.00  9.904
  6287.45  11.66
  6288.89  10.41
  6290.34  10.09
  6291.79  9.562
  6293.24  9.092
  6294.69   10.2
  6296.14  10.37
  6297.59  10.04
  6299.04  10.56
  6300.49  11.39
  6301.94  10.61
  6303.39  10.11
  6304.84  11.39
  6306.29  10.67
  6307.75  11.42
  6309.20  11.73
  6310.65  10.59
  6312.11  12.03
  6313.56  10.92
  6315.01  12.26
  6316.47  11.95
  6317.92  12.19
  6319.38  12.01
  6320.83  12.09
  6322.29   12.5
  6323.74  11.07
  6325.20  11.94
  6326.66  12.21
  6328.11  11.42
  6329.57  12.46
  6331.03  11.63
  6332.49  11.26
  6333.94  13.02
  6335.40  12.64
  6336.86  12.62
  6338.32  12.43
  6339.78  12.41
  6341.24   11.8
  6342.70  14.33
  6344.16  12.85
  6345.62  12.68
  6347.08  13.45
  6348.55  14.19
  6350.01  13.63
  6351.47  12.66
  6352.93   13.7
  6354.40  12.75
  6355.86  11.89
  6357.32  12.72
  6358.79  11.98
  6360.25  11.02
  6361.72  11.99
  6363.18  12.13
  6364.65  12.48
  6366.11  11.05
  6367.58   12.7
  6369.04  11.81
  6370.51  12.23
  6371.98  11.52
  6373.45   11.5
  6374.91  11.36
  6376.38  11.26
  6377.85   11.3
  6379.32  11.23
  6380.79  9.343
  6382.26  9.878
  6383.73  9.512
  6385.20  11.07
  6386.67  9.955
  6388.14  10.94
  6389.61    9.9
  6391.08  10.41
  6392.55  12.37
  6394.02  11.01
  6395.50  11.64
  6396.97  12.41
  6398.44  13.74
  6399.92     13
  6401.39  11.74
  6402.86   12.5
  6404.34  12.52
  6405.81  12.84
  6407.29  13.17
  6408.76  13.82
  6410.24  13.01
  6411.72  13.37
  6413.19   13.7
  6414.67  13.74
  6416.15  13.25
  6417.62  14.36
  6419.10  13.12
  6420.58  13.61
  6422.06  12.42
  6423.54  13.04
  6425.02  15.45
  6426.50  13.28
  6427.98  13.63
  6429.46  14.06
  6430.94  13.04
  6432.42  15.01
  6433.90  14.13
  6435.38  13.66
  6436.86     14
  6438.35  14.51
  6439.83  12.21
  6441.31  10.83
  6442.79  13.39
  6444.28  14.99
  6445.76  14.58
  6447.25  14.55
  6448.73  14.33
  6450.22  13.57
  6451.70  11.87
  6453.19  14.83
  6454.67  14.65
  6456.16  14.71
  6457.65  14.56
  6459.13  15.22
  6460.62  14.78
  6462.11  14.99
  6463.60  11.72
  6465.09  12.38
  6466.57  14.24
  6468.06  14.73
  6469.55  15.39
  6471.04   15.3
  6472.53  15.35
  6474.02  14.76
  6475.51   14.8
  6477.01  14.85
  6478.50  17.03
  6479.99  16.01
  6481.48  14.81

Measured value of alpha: 0.120 mag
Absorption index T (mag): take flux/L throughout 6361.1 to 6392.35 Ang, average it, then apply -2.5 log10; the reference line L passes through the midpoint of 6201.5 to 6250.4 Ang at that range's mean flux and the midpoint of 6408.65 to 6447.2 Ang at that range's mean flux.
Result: 0.101 mag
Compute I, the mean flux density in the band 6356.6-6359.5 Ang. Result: 12.3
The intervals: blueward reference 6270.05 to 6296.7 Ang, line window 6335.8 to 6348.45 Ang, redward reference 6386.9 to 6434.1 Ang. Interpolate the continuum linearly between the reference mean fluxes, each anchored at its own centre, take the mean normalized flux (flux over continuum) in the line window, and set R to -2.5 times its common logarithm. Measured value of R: -0.14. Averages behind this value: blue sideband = 9.91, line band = 12.9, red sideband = 12.9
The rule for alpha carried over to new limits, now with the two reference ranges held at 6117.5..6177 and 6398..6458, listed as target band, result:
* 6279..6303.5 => 0.19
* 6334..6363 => 0.01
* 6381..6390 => 0.28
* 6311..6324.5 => 0.06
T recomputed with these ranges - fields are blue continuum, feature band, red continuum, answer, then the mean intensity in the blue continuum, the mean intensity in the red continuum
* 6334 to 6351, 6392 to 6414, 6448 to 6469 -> 0.07 mag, 13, 14.1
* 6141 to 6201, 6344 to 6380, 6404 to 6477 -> 0.04 mag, 9.67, 13.9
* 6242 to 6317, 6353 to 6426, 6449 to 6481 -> 0.04 mag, 9.78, 14.6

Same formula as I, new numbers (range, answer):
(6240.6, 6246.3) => 7.9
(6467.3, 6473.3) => 15.2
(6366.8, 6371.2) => 12.2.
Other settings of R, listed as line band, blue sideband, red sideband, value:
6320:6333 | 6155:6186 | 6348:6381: -0.04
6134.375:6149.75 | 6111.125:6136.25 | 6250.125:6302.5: -0.11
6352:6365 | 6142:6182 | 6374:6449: -0.01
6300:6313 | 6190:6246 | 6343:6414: -0.08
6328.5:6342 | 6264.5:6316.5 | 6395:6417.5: -0.08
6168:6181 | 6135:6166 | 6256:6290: 0.21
